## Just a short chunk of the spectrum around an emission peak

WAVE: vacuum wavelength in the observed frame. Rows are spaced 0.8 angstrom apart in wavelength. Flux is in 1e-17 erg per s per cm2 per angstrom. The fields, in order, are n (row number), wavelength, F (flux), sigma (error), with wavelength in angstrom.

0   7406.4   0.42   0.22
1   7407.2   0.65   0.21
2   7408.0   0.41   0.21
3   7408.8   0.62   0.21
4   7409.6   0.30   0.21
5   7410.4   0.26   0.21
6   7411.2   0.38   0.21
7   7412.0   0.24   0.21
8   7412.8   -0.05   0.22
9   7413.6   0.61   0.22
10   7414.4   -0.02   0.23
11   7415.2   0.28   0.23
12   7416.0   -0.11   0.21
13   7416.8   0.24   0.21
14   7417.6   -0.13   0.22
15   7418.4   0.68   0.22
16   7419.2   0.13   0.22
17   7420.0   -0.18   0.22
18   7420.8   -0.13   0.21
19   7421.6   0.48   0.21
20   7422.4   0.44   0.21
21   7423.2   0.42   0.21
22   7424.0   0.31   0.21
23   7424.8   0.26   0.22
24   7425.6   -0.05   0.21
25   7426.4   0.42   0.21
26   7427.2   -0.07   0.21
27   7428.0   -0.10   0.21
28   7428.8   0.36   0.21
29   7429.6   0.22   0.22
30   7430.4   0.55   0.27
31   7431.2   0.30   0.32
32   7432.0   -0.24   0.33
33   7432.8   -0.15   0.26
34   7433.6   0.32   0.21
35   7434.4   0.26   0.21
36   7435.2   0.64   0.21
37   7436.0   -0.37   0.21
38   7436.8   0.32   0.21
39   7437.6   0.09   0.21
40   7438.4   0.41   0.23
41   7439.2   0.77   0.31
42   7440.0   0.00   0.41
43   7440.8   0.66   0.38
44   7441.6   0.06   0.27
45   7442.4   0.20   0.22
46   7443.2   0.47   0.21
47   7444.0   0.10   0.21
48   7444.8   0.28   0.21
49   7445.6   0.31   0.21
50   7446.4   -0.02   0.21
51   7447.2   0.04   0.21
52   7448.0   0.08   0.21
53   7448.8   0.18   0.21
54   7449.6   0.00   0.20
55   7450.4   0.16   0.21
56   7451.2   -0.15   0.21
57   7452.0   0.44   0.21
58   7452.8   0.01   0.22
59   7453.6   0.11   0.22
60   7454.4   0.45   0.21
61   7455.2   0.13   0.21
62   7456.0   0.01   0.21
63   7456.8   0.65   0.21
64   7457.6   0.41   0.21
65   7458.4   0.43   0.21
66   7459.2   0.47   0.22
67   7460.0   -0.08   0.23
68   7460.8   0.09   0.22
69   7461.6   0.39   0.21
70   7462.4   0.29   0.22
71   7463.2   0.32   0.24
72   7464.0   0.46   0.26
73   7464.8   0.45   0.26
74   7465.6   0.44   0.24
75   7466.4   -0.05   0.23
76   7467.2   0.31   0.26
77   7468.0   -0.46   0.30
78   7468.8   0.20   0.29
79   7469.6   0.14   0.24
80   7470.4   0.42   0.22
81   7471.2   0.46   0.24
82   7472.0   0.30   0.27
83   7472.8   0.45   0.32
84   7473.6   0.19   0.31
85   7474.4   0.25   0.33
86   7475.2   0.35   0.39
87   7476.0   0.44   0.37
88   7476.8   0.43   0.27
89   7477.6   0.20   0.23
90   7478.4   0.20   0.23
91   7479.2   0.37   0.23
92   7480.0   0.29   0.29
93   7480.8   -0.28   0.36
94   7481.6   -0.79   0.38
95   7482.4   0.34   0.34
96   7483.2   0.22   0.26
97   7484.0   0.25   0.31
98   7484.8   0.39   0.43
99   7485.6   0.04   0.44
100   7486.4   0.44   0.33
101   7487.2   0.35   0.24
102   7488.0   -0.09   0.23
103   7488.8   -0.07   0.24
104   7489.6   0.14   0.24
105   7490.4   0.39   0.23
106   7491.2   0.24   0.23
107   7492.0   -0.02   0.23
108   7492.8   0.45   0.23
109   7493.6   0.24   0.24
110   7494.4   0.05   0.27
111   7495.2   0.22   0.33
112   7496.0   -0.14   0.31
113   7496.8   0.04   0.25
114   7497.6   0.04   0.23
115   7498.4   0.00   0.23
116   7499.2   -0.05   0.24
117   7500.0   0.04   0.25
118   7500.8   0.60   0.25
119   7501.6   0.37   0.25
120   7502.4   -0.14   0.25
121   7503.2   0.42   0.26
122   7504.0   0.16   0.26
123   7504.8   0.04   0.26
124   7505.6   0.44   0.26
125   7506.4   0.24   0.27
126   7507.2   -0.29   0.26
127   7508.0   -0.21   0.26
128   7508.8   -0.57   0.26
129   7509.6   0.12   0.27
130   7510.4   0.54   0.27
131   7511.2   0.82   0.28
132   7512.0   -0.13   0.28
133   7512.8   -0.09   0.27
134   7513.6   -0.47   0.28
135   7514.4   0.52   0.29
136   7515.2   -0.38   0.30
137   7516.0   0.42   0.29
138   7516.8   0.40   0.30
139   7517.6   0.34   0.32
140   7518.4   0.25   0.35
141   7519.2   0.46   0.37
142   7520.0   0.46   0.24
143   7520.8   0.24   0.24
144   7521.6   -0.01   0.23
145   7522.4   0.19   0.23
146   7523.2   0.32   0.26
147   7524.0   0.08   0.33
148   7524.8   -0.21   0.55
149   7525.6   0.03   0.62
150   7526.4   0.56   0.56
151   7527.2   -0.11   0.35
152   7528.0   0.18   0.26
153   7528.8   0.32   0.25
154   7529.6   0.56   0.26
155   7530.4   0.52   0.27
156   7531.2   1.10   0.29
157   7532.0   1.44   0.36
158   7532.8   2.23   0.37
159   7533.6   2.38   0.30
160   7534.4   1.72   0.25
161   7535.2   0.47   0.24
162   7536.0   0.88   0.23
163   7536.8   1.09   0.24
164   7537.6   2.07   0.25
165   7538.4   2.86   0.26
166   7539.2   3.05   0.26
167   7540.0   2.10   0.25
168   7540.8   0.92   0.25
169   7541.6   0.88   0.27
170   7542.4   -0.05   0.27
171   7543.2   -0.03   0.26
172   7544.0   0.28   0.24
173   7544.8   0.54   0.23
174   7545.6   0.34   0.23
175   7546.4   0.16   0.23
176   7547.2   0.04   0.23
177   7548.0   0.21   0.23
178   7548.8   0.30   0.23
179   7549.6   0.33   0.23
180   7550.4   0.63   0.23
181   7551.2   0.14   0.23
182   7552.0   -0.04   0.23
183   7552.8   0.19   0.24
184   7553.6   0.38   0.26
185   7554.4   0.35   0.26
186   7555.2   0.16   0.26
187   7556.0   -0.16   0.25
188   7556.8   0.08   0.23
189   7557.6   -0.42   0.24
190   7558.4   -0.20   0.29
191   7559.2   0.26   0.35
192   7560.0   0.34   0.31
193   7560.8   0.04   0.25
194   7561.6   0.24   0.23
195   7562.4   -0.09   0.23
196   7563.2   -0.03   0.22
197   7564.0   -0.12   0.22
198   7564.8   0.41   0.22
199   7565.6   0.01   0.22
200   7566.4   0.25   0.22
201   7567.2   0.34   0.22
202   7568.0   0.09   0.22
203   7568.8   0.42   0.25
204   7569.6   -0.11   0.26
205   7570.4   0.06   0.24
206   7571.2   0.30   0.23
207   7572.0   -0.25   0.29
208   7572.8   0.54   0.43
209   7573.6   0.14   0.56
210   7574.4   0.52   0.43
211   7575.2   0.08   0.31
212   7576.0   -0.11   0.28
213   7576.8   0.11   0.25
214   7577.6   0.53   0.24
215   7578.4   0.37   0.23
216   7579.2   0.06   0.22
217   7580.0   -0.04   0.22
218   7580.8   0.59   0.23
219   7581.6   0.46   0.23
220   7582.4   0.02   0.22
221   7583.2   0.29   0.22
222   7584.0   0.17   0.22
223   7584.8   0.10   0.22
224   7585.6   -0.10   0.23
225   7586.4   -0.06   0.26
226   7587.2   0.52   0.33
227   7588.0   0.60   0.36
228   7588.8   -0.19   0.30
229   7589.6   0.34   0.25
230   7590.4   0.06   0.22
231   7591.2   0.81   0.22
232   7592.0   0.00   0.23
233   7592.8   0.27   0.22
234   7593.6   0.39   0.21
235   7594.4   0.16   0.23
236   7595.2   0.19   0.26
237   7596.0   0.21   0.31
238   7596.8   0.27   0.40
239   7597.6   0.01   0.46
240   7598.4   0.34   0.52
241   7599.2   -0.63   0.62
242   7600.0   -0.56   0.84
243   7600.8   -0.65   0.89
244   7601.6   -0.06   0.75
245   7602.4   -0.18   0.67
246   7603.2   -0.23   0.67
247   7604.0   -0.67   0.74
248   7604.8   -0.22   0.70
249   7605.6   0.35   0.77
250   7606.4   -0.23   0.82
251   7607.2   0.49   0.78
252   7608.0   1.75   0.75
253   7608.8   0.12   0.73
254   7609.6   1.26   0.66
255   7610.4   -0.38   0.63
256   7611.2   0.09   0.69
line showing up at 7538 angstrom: [O II] 3727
